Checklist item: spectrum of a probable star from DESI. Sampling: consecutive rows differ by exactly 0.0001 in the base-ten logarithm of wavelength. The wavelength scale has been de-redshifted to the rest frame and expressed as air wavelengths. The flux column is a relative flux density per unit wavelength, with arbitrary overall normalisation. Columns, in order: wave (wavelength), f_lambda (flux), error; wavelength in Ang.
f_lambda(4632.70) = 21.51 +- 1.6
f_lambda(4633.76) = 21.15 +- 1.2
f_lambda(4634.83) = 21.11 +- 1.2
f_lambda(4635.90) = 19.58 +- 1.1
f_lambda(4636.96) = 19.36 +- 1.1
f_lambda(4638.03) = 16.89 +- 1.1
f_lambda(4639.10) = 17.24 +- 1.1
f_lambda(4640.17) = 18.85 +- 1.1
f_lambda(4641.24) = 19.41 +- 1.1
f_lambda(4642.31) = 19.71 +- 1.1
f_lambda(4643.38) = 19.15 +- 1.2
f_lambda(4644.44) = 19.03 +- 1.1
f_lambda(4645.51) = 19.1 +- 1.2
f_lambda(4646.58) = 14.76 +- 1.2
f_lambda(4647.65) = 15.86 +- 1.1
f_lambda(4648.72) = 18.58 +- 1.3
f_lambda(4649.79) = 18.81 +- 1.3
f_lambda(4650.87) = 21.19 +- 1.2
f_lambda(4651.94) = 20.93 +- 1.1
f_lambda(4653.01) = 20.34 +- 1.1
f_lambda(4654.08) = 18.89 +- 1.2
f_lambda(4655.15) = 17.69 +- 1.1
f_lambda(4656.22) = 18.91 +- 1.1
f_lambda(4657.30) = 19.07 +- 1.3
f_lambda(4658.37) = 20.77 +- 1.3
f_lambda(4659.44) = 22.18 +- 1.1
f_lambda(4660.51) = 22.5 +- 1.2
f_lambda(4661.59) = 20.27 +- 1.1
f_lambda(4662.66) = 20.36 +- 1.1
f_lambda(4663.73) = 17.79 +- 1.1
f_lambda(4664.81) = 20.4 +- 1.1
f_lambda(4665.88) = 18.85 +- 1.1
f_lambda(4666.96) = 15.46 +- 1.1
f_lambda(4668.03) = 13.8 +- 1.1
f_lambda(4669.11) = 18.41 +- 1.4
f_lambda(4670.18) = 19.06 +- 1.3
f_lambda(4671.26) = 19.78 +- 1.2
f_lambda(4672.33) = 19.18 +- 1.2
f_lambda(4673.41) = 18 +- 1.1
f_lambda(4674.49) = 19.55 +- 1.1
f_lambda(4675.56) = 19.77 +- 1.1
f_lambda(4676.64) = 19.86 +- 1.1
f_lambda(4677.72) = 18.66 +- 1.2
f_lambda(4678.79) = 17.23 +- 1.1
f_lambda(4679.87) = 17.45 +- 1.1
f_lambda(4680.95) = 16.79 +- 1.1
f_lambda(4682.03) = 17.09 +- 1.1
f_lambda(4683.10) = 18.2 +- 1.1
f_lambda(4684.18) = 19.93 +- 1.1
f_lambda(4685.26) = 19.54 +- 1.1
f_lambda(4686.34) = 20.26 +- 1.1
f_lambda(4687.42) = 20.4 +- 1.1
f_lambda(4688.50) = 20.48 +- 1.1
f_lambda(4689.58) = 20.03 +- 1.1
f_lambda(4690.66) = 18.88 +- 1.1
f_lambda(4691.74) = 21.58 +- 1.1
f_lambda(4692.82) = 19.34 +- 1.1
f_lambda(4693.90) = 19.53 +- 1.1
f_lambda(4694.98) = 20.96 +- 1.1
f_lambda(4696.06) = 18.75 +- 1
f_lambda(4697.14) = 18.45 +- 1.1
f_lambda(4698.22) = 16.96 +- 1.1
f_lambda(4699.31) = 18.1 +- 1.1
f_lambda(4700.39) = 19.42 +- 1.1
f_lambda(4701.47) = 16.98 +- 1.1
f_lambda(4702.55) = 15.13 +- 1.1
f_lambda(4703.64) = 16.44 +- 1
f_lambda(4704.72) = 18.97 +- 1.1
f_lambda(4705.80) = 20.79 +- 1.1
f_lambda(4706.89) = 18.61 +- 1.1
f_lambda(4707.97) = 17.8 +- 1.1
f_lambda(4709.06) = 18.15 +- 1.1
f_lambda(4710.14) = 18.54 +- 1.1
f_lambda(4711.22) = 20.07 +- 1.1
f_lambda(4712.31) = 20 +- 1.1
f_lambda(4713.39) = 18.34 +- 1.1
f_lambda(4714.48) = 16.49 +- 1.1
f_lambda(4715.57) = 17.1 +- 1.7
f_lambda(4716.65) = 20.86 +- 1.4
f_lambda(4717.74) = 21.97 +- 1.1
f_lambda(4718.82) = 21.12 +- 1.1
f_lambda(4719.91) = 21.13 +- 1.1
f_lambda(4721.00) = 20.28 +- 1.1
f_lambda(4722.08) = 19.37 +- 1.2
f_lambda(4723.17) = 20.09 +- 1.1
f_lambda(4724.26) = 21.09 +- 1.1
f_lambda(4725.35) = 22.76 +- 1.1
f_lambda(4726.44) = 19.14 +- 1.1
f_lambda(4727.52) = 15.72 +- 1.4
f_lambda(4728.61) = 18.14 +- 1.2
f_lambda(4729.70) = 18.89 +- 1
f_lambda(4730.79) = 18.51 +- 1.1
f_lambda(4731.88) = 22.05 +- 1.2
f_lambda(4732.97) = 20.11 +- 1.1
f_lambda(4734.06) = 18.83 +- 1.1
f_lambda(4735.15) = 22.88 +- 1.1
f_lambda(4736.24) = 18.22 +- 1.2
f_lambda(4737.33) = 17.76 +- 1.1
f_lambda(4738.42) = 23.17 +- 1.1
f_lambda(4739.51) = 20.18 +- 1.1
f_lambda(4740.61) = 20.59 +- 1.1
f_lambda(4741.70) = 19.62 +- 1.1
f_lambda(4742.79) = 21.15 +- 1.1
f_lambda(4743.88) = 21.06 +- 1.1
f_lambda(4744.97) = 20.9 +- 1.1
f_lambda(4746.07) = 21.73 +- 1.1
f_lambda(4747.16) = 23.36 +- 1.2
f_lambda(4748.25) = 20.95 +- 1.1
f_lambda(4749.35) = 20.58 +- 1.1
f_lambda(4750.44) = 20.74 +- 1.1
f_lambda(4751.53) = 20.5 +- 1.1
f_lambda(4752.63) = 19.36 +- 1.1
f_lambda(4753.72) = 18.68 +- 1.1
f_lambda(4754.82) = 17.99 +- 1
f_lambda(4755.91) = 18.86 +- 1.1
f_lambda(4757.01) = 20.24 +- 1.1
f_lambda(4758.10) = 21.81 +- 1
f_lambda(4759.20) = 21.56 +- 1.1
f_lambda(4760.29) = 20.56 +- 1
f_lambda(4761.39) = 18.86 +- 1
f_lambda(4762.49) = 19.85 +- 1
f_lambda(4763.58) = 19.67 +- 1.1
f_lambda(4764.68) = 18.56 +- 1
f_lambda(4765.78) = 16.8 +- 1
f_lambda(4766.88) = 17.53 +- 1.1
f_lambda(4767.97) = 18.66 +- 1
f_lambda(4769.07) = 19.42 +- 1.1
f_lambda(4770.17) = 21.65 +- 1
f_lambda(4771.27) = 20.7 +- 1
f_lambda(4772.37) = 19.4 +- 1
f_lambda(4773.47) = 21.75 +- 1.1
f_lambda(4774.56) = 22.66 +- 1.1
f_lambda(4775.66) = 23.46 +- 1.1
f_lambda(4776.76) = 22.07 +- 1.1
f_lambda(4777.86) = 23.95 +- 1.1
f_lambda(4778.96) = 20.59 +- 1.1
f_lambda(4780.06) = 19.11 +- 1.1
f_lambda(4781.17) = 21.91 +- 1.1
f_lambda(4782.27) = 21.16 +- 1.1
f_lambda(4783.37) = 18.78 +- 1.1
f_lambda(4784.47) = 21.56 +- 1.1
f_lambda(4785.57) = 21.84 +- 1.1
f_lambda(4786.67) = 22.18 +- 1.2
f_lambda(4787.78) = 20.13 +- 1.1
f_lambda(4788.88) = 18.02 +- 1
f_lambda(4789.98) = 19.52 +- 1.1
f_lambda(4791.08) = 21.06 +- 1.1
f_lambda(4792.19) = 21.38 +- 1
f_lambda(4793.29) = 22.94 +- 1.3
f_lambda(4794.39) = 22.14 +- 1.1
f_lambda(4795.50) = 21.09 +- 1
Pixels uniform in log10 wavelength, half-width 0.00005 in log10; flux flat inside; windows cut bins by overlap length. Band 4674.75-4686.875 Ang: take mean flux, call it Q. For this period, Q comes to 18.6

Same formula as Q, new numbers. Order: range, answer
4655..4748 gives 19.4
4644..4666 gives 19.4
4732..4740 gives 20.3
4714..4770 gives 19.9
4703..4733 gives 19.3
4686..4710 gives 18.9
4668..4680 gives 18.6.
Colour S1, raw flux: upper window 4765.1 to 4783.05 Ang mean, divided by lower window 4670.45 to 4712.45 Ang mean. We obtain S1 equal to 1.09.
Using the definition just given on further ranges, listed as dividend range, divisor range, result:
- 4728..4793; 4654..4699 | 1.07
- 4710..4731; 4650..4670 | 1.01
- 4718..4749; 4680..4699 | 1.06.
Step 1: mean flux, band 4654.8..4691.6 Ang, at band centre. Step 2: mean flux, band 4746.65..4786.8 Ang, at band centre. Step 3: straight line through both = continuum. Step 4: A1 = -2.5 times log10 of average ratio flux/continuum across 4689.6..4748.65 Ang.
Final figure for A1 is 0.009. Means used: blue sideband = 19.1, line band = 19.6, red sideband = 20.5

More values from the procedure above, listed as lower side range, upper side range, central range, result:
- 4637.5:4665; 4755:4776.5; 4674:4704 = 0.04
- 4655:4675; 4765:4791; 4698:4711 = 0.09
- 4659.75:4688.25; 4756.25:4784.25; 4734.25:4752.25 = -0.04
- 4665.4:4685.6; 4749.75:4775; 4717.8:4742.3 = -0.04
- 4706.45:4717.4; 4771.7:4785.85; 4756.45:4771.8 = 0.06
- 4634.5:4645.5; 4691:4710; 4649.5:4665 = -0.06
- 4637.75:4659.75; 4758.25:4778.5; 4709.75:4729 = 0.01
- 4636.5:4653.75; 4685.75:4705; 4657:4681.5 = -0.01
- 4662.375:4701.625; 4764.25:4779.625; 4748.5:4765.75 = 0.03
